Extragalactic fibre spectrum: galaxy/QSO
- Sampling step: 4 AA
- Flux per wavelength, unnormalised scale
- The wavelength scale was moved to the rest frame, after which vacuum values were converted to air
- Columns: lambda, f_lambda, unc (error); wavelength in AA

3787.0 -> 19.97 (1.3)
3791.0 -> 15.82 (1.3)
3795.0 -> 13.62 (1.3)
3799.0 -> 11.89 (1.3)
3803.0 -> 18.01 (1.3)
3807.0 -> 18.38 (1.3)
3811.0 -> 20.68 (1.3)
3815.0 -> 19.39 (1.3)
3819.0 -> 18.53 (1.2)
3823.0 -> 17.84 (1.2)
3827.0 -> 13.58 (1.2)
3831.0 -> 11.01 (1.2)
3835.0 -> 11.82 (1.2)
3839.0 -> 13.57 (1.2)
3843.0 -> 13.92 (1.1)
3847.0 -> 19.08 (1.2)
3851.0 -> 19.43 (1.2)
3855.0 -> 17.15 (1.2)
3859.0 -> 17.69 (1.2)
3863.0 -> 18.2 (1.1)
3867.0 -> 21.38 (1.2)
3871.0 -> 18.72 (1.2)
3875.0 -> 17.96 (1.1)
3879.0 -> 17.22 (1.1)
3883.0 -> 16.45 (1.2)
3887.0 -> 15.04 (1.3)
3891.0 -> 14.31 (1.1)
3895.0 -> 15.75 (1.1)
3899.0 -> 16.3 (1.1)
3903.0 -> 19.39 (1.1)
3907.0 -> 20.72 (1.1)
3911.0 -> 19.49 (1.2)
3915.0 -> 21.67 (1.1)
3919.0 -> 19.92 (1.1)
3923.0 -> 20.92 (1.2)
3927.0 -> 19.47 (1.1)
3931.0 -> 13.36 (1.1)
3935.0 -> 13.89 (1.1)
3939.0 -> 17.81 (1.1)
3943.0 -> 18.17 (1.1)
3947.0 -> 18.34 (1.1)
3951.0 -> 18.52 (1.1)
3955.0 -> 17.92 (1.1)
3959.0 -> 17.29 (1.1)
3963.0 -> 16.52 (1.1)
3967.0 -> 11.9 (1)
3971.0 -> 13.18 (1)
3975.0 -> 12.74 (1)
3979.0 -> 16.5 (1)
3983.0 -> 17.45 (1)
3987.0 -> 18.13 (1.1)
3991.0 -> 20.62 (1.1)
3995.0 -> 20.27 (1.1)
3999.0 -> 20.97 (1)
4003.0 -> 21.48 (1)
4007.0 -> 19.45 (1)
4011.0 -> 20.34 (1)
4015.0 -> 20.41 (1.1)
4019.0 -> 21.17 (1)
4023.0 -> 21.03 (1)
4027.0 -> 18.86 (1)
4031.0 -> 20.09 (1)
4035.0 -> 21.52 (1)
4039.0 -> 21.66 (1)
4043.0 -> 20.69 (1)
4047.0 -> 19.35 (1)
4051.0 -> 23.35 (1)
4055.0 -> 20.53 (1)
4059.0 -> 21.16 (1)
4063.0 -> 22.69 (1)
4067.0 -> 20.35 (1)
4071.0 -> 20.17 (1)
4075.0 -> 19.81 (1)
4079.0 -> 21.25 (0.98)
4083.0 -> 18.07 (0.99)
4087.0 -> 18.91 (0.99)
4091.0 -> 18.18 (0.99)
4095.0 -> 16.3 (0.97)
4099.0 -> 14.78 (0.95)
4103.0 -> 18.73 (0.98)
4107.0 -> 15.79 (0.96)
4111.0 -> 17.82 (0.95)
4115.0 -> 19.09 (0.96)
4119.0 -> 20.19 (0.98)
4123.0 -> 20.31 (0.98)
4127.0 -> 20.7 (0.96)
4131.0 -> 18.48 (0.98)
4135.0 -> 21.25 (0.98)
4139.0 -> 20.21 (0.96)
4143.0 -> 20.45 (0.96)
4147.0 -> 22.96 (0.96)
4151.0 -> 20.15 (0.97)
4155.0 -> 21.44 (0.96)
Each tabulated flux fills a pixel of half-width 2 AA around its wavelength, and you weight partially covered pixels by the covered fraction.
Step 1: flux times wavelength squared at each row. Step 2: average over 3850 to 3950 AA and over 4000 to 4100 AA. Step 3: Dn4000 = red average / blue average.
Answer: 1.2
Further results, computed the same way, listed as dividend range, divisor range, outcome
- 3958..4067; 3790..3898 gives 1.27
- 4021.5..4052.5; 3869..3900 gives 1.36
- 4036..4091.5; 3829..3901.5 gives 1.38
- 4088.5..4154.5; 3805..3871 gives 1.30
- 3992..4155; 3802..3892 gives 1.32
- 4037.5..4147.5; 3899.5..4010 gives 1.17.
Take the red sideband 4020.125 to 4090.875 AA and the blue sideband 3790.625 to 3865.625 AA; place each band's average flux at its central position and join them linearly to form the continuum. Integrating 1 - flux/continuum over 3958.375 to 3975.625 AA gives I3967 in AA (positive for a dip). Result 4.3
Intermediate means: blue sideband 16.3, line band 14.2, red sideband 20.5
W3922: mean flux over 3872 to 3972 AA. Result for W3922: 17.3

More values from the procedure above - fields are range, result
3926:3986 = 16.2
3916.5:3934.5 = 18.1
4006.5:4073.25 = 20.8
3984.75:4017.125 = 20.2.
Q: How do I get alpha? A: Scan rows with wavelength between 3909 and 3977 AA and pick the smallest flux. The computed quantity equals 11.9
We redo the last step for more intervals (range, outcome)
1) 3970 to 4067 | 12.74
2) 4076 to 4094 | 18.07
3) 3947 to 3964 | 16.52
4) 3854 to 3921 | 14.31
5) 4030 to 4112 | 14.78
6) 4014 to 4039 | 18.86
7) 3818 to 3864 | 11.01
